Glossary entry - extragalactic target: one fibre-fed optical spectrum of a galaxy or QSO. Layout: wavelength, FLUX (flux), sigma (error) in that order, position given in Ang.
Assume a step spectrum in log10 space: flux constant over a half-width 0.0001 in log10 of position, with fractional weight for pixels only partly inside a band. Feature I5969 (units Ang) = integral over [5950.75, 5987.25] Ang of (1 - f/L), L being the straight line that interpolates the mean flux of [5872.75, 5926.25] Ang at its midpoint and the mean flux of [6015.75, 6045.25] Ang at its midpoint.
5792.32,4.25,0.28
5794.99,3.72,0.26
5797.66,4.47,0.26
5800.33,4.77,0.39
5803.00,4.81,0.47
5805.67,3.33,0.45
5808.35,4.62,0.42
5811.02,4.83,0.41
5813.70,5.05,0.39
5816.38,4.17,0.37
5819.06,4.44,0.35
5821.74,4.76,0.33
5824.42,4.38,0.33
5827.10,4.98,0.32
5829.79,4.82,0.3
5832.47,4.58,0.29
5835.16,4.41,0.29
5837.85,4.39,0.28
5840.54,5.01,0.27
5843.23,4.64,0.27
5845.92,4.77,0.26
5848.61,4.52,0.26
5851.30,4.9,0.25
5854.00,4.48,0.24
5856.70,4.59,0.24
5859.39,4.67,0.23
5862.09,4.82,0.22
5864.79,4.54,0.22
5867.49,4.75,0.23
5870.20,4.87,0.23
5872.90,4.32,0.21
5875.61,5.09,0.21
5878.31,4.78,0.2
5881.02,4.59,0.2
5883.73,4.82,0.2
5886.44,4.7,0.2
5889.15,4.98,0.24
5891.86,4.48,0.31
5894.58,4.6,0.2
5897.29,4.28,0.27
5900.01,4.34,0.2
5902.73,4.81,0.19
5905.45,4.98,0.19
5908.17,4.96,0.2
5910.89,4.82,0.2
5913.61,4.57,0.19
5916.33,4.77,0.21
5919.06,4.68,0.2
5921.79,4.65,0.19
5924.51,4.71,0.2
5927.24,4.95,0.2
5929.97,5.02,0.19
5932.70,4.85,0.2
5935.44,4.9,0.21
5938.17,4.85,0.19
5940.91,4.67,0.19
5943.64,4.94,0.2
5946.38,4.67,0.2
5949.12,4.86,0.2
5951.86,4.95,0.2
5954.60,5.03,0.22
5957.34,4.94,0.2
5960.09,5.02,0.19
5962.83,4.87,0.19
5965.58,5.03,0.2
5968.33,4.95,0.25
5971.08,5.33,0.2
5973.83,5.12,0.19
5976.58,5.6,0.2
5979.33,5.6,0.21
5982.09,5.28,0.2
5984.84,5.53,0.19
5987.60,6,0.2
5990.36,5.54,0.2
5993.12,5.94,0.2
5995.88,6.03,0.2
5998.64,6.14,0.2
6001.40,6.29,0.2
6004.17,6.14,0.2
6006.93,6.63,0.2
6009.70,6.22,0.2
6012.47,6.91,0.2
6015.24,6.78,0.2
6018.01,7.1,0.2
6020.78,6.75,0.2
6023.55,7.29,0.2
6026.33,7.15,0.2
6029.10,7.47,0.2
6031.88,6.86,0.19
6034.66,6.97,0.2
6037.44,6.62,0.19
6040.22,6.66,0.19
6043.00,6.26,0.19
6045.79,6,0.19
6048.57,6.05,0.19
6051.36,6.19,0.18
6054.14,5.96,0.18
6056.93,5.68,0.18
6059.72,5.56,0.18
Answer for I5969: 4.1 Ang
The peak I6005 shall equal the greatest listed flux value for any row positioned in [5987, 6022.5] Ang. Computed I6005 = 7.1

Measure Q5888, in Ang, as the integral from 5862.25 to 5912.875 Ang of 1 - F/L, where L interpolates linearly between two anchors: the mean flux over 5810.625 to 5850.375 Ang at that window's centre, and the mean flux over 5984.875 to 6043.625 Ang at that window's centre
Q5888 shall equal 5.1 Ang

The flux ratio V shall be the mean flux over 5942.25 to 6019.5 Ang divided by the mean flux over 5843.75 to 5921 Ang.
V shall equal 1.20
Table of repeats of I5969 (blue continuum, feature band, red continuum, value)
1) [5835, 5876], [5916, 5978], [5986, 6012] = 7.4 Ang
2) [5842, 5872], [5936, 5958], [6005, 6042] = 3.7 Ang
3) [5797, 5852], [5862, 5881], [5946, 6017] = 0.7 Ang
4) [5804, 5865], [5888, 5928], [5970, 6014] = 3.9 Ang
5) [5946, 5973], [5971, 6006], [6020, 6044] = -0.1 Ang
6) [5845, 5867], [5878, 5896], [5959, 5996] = 0.6 Ang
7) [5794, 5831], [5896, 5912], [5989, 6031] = 2.3 Ang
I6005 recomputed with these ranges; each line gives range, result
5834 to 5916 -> 5.09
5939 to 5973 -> 5.33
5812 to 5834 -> 5.05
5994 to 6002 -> 6.29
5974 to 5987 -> 5.6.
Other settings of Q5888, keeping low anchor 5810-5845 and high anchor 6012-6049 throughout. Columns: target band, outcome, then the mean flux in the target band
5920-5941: 3.31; 4.83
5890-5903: 2.13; 4.49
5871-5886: 1.34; 4.73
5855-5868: 0.90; 4.67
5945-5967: 3.97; 4.92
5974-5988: 1.65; 5.53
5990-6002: 0.79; 6.01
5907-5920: 1.86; 4.76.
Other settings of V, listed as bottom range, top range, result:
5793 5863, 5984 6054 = 1.41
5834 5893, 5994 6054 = 1.40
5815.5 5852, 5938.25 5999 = 1.13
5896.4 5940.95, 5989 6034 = 1.38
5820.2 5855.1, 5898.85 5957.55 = 1.03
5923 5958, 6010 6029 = 1.43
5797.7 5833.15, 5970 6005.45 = 1.25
